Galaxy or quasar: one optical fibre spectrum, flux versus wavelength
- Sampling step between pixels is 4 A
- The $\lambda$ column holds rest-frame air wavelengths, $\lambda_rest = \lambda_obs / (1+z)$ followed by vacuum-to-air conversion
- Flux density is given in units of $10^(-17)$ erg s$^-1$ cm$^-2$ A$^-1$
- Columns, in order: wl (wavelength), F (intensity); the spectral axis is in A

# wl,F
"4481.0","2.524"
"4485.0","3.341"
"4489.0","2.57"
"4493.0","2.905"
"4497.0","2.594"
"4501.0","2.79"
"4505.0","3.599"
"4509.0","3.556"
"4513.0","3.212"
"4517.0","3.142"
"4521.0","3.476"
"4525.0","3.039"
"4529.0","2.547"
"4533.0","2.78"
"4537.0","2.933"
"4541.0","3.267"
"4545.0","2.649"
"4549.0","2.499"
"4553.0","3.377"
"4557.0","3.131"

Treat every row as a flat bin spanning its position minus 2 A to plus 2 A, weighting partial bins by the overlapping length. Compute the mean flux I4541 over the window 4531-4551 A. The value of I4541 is 2.83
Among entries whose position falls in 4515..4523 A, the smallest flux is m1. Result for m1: 3.142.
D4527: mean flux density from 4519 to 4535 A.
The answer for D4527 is 2.96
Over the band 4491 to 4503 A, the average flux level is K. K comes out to 2.76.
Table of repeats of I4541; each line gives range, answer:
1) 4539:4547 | 2.96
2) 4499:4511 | 3.31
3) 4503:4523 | 3.4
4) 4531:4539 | 2.86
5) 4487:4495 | 2.74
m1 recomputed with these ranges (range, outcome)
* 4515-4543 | 2.547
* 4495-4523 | 2.594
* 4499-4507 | 2.79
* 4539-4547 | 2.649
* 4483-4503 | 2.57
